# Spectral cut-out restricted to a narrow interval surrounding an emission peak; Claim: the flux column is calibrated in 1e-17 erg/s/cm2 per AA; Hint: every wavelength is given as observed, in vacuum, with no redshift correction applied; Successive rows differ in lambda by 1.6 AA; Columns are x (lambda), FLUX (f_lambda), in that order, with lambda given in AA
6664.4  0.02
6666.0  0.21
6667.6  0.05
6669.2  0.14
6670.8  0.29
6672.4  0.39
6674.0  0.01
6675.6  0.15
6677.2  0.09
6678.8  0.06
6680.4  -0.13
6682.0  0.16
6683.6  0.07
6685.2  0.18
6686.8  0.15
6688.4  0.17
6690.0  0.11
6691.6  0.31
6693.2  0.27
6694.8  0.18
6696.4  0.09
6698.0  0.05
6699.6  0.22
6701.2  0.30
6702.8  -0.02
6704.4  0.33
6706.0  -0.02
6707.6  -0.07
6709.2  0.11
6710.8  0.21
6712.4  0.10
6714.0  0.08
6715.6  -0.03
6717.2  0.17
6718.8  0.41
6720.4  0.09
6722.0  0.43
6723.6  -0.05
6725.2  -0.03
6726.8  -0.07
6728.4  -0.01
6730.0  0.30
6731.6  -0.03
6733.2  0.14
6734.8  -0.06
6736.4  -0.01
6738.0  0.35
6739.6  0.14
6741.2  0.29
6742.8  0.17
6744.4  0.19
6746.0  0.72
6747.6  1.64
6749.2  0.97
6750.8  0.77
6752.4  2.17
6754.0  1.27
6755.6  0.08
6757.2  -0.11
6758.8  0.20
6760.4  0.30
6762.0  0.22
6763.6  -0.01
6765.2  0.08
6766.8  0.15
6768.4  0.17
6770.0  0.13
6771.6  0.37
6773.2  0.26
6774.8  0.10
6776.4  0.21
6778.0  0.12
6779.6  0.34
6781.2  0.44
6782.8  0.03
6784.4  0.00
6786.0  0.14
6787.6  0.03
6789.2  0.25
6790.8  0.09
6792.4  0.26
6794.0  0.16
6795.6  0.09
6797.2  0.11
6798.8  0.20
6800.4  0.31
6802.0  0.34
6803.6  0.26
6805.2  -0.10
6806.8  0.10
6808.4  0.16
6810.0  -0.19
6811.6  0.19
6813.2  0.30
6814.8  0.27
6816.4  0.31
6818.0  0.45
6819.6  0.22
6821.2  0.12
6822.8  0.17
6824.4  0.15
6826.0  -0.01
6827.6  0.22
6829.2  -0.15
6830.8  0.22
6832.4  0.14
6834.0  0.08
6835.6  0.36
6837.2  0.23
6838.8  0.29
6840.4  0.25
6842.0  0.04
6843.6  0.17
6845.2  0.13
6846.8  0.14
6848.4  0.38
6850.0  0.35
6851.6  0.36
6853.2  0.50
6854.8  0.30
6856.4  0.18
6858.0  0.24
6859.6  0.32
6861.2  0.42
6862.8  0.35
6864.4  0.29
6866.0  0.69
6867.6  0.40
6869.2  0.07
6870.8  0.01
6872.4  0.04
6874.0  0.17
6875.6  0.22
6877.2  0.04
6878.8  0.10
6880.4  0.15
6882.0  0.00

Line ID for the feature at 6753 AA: [O II]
